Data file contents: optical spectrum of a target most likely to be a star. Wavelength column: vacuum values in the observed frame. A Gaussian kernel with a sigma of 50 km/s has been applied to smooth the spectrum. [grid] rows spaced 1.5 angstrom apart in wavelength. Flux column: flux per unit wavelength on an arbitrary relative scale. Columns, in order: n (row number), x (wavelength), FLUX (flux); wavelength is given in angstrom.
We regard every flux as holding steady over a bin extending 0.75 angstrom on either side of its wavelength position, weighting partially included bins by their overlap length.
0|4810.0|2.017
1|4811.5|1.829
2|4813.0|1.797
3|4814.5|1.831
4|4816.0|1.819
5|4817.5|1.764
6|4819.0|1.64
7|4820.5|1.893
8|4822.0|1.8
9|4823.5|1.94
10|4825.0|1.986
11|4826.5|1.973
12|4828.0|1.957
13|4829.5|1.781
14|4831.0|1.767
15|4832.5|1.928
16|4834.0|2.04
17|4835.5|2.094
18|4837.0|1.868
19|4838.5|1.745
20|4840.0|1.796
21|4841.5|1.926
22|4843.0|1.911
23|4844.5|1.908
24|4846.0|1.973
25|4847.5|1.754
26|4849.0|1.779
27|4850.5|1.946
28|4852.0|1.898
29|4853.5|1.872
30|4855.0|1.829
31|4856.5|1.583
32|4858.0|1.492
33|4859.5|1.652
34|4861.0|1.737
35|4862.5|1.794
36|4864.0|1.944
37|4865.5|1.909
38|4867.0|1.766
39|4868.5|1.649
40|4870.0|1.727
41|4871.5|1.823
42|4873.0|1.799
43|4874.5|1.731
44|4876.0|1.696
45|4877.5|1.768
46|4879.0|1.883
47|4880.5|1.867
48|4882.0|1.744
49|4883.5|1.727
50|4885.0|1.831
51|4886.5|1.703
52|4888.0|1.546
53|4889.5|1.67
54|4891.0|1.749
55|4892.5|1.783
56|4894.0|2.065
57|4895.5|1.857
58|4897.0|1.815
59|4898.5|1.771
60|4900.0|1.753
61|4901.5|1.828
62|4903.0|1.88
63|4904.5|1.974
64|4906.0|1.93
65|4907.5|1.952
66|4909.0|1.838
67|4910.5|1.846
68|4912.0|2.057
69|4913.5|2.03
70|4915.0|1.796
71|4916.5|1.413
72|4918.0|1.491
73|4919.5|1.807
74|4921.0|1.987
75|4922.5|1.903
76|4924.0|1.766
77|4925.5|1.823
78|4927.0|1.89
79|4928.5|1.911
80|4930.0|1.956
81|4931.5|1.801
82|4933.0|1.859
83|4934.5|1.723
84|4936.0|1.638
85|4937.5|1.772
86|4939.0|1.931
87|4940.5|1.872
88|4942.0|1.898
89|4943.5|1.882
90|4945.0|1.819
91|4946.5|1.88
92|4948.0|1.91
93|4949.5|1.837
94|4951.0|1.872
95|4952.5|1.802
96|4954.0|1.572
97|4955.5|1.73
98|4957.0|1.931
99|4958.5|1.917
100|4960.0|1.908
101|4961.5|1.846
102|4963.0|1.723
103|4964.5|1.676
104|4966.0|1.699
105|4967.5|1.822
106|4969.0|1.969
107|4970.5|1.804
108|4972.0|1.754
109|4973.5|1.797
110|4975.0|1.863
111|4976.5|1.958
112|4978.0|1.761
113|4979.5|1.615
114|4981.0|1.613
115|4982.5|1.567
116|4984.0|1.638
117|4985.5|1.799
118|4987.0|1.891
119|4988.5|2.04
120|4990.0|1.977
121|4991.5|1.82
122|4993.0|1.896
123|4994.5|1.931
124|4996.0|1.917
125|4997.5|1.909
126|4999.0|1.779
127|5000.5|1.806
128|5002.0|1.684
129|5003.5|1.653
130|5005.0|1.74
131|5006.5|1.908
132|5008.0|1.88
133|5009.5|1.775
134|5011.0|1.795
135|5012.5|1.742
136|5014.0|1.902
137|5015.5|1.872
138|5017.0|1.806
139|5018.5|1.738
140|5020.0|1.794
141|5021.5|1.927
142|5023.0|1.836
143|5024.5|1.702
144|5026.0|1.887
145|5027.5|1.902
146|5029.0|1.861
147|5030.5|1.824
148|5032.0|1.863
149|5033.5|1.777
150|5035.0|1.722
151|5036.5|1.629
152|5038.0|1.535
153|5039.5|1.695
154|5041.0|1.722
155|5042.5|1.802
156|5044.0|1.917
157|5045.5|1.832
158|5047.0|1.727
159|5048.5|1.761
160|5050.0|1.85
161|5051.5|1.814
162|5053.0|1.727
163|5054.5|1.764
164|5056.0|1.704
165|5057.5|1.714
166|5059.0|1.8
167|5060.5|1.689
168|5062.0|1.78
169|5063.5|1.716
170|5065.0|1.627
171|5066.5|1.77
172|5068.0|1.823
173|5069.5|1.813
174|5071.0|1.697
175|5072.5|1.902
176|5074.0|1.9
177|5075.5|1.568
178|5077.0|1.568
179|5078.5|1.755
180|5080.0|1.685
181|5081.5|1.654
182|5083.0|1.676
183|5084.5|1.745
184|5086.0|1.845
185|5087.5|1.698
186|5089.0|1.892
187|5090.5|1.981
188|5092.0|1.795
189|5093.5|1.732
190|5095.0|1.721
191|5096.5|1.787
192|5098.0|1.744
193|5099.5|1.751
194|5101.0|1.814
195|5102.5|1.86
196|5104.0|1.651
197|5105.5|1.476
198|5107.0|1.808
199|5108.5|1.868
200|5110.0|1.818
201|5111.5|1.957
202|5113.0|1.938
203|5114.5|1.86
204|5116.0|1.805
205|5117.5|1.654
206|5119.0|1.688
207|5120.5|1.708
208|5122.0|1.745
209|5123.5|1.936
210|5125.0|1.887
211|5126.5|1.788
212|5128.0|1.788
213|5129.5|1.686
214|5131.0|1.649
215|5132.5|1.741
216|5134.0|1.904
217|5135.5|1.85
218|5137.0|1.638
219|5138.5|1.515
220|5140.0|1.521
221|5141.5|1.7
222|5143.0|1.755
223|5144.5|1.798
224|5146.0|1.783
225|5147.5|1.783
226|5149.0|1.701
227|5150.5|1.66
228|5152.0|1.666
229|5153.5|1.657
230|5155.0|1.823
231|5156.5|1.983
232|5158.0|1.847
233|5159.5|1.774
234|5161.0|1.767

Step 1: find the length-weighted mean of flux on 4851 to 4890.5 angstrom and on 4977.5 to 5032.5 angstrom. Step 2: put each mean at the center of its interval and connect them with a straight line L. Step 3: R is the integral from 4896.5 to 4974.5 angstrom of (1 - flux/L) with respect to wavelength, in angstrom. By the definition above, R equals -2.0 angstrom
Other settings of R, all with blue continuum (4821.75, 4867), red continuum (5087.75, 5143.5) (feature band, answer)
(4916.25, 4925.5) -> 0.4 angstrom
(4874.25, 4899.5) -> 0.8 angstrom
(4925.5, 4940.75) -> -0.1 angstrom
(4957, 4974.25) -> 0.0 angstrom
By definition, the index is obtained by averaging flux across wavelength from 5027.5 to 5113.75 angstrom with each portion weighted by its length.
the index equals 1.77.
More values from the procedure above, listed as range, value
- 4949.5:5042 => 1.8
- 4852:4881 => 1.77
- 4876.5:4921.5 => 1.81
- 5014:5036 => 1.82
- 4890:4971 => 1.83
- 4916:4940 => 1.8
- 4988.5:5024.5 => 1.83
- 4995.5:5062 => 1.79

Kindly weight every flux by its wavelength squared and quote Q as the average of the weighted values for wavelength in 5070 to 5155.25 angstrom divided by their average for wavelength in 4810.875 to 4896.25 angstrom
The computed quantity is 1.1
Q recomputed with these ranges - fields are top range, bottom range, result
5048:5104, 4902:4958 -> 1.01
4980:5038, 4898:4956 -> 1.02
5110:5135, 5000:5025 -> 1.04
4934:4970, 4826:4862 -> 1.03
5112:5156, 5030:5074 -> 1.03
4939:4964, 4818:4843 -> 1.03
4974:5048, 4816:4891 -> 1.06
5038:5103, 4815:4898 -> 1.06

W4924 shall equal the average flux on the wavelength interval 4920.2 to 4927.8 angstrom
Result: 1.87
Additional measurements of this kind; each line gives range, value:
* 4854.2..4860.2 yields 1.64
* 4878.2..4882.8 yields 1.83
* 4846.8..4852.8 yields 1.85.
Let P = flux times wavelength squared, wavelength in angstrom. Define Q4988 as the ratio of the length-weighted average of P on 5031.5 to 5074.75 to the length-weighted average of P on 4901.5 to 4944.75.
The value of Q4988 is 1.01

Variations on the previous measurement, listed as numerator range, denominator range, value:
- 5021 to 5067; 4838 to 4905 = 1.06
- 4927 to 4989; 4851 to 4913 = 1.04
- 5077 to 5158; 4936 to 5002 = 1.03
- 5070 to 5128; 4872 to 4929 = 1.06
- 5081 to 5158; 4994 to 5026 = 1.01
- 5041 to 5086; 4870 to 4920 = 1.04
